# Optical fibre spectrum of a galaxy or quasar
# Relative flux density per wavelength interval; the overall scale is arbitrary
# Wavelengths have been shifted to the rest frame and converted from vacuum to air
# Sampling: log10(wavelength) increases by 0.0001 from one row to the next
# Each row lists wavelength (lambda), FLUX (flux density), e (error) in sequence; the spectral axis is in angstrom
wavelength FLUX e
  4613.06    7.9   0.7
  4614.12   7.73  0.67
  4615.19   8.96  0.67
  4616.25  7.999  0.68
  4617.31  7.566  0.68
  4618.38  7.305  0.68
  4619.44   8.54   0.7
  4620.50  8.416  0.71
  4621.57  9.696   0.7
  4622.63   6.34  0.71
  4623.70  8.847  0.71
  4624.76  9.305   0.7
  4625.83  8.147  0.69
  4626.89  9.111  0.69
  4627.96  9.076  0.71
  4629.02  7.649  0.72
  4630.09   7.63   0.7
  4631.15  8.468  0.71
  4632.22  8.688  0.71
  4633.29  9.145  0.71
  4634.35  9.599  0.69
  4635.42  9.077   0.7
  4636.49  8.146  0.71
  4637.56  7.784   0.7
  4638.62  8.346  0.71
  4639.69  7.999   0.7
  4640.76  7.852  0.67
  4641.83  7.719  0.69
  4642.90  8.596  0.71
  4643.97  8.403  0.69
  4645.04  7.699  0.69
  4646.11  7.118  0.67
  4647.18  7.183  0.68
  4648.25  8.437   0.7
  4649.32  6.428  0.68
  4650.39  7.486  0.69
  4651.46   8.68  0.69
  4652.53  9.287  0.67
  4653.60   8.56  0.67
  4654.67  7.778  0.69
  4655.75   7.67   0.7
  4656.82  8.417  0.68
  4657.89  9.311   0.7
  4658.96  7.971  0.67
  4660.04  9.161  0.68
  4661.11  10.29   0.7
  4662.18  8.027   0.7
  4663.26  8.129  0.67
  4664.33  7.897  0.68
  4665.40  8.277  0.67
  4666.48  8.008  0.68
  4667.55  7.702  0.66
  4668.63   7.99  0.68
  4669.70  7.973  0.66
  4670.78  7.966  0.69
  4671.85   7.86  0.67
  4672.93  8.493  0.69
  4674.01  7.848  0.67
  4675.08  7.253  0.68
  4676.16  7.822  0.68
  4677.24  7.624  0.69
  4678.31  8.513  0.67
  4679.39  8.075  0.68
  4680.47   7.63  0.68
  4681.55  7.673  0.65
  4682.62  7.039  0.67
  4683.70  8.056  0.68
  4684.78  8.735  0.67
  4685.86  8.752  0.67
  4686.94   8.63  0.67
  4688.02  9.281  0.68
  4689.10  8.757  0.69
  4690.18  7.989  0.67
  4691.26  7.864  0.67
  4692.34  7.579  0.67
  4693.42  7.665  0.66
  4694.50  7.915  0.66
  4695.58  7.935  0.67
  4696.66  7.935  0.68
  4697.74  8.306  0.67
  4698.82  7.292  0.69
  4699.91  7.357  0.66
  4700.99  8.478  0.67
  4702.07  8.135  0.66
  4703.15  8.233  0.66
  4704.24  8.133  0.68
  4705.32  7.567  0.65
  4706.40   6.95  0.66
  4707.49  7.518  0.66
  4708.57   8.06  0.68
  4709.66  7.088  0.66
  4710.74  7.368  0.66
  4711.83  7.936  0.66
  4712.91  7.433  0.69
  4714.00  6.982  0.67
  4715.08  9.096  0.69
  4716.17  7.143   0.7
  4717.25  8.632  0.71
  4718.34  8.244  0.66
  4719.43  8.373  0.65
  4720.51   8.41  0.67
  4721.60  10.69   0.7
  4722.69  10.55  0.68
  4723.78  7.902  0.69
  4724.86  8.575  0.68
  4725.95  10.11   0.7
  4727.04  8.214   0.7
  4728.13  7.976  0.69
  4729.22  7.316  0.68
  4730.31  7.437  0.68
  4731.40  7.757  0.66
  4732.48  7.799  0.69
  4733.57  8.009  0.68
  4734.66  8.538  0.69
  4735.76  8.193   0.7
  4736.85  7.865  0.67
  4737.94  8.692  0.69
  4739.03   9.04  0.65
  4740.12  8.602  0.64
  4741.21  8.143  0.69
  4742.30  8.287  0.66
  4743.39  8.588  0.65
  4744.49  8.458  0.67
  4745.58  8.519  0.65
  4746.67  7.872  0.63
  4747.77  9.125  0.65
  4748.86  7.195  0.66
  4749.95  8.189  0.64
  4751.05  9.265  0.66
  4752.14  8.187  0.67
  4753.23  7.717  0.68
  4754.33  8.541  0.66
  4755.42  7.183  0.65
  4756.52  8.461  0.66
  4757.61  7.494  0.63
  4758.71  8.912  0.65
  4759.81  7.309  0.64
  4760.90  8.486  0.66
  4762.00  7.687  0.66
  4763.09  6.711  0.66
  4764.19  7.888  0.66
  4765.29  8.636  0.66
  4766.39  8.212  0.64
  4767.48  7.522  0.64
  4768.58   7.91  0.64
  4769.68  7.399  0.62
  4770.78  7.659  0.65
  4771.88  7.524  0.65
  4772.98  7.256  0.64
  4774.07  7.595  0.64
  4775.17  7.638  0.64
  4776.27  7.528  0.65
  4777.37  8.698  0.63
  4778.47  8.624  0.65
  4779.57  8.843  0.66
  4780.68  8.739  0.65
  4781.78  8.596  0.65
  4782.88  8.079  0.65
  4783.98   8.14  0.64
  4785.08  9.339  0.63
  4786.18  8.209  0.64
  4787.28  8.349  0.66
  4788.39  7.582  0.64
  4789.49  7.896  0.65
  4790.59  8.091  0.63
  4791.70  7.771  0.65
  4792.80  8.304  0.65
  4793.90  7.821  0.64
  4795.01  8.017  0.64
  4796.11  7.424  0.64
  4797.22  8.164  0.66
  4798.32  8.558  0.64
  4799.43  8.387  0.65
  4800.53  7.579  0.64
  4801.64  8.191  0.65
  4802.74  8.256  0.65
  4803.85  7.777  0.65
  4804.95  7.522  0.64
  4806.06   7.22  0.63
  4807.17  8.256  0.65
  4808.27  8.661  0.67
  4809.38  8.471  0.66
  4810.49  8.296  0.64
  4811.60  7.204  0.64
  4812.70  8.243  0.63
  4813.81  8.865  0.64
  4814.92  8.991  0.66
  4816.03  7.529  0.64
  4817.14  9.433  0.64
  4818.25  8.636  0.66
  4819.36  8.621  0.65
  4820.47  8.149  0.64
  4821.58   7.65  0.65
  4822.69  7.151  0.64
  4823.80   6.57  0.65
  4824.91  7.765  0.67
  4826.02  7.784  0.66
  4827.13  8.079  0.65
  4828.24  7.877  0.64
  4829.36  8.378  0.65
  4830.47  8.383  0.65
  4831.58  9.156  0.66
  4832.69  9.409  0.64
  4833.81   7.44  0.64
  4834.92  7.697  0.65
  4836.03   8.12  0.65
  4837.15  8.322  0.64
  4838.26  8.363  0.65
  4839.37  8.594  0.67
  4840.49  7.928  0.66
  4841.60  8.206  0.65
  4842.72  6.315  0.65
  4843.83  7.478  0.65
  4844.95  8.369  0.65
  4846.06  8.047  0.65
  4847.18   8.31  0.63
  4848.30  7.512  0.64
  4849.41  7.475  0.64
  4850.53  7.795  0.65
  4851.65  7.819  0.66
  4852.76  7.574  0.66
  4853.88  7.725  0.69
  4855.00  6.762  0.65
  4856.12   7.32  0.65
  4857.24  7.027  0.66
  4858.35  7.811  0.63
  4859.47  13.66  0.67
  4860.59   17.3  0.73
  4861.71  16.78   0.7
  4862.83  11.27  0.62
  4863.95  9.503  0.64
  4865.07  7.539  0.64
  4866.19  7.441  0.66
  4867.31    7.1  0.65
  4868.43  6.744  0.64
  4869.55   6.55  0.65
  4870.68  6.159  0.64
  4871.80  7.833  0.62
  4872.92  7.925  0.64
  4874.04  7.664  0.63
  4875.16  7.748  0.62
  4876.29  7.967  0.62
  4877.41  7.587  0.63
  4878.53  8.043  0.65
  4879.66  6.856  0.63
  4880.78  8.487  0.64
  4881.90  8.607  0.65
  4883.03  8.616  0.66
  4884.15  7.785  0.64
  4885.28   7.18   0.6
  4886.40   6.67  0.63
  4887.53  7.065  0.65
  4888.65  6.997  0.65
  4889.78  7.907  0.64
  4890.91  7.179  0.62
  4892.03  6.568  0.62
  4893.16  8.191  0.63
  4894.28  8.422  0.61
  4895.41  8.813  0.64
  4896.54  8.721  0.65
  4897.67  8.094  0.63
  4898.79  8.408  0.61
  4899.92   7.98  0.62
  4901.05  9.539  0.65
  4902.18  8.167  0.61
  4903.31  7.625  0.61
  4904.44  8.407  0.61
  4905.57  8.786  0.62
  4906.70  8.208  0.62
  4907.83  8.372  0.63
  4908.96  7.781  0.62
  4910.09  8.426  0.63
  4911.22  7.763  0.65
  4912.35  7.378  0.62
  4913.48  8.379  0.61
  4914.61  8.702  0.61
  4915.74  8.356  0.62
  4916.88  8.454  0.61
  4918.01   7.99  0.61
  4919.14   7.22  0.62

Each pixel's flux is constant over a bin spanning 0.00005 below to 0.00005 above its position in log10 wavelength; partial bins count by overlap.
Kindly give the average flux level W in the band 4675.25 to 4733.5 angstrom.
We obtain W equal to 8.08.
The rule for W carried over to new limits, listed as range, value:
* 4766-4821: 8.12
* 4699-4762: 8.17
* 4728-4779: 8.04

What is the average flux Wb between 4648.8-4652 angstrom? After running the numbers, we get 7.55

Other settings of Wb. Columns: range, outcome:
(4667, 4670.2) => 7.9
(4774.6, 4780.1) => 8.26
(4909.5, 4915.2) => 8.14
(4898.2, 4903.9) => 8.34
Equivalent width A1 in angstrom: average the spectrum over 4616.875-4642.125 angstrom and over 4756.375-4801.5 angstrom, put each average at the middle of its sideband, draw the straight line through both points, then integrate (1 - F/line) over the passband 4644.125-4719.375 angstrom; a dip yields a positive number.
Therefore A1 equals 2.14 angstrom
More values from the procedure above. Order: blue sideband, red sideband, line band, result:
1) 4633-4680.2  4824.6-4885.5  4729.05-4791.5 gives 1.1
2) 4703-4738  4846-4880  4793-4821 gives 0.6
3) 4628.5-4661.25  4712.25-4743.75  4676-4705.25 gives 0.9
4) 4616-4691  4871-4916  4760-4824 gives 0.2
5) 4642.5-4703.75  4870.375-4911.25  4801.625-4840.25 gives -0.8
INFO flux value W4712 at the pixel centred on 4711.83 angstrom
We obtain 7.936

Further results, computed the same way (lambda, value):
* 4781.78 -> 8.596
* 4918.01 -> 7.99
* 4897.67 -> 8.094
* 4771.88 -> 7.524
